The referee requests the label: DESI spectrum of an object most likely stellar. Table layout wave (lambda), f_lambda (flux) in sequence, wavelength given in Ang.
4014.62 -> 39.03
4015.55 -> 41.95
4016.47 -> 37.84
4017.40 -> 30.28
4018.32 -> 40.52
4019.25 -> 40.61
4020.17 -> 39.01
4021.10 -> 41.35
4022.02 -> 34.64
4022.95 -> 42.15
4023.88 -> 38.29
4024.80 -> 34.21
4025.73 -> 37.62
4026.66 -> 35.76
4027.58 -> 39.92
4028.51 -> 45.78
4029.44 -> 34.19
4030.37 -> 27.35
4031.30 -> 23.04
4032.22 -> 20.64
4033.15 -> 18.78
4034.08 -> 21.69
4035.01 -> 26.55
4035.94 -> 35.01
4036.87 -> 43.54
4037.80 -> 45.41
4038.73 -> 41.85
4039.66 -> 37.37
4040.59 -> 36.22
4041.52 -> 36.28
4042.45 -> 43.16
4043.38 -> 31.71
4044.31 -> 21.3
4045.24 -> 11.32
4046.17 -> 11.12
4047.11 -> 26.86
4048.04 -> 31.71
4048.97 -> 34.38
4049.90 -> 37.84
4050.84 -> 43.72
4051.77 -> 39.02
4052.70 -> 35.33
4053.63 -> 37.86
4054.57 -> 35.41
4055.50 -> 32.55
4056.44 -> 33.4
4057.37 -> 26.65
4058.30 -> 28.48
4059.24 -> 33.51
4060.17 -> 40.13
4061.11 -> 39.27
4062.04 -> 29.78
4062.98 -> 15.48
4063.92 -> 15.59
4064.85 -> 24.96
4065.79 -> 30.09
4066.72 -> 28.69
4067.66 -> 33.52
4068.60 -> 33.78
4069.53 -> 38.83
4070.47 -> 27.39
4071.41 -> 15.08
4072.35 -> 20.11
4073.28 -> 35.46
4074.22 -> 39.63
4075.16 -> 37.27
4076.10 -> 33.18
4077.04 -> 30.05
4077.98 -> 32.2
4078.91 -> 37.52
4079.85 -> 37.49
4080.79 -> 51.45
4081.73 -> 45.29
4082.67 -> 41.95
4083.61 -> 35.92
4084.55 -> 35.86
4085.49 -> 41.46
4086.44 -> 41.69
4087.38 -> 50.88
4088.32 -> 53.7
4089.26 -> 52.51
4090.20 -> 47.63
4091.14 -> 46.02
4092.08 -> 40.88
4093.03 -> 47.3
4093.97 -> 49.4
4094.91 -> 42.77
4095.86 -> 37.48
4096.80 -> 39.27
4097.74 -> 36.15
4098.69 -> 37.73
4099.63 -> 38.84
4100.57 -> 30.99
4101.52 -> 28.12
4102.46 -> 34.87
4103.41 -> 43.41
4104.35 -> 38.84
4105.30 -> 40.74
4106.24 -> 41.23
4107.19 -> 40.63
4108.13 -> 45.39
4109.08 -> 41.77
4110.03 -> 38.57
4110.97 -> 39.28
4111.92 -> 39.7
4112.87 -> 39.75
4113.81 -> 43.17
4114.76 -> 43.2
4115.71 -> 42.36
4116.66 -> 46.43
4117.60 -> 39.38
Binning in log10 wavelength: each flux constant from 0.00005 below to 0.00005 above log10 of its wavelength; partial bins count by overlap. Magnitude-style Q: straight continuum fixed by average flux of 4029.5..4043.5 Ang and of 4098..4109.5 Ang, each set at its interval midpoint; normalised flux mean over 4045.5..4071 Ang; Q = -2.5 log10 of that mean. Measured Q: 0.11 mag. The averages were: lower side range 32.7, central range 31.1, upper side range 38.5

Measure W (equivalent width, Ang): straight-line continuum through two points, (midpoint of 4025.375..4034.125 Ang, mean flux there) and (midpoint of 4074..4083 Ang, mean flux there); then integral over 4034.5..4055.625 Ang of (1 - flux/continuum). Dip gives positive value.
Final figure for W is -0.3 Ang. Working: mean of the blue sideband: 30.8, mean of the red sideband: 38.5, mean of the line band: 33.7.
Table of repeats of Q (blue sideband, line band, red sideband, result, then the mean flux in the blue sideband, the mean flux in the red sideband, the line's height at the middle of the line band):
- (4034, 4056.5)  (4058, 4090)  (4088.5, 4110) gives 0.08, 33.4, 41.1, 37.5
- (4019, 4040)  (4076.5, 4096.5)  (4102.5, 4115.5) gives -0.09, 34.9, 41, 39.3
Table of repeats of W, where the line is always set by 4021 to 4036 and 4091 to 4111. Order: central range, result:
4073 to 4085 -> -0.10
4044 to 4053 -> 1.38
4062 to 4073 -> 3.12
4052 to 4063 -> 0.71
